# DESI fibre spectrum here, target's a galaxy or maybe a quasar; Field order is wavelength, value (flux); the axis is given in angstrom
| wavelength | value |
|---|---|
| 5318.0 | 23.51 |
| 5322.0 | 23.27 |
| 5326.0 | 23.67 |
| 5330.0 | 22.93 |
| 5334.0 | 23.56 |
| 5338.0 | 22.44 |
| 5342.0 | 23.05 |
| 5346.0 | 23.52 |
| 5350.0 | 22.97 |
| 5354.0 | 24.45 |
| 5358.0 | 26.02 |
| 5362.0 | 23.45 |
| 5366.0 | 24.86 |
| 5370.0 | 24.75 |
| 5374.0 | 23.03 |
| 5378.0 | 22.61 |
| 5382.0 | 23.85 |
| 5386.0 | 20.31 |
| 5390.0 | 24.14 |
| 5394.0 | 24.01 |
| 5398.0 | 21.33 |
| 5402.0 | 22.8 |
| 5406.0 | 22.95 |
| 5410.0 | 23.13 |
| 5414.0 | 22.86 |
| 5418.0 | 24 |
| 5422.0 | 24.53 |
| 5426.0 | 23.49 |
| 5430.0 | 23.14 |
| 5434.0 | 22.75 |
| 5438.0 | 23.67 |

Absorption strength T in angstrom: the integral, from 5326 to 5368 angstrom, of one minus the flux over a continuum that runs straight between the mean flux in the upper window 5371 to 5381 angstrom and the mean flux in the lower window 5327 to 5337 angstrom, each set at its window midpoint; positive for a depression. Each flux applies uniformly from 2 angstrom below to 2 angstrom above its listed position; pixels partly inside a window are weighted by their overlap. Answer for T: -1.0 angstrom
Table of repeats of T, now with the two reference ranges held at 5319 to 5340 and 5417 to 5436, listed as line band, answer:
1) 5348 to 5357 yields -0.27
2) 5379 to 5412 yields 0.89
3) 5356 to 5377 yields -0.90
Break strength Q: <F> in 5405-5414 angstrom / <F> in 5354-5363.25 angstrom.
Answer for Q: 0.93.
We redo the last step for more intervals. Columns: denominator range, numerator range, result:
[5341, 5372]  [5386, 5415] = 0.95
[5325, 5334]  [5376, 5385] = 0.98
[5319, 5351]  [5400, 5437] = 1.00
